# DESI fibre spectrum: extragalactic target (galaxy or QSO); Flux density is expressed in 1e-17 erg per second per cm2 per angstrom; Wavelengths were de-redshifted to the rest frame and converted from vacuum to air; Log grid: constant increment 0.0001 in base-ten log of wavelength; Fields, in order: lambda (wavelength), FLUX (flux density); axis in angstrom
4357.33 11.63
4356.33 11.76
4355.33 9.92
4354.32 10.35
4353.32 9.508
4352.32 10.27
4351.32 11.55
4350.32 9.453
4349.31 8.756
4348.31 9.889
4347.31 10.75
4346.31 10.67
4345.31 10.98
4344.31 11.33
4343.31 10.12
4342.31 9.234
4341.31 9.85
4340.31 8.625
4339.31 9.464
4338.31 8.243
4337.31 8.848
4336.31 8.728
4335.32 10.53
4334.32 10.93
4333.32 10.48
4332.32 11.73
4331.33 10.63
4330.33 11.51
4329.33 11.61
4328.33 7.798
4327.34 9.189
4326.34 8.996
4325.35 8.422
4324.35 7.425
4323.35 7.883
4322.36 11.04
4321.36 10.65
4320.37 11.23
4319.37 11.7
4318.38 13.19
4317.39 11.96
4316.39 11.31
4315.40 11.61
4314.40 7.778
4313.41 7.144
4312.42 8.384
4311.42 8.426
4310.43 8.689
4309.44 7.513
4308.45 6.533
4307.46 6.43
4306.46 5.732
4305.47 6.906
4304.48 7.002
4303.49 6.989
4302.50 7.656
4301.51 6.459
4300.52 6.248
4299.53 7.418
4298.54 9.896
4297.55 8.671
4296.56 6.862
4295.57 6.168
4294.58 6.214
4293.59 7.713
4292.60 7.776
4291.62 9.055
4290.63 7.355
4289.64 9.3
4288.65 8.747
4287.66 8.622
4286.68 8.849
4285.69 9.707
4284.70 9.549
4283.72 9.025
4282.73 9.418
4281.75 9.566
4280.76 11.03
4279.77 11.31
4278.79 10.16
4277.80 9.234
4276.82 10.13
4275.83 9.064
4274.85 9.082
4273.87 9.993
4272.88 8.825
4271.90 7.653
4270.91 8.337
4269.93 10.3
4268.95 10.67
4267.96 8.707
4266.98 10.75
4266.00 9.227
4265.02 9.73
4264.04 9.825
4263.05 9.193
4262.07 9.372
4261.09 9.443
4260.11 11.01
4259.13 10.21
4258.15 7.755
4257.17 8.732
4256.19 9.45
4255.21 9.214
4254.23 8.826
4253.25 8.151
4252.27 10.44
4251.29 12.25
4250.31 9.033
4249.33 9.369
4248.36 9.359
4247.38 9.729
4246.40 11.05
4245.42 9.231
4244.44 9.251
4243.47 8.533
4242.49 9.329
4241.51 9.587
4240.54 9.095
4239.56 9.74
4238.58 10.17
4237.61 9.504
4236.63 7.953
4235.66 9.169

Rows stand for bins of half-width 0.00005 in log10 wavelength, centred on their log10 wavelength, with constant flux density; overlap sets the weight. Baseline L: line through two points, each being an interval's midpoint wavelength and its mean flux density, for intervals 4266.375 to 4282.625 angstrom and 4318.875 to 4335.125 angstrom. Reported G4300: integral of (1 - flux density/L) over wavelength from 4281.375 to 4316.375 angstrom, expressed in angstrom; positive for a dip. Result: 6.5 angstrom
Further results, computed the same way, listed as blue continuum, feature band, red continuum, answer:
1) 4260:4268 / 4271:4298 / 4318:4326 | 2.7 angstrom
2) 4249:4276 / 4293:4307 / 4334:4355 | 3.6 angstrom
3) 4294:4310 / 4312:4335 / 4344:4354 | -4.3 angstrom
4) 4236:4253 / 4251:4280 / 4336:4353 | 0.3 angstrom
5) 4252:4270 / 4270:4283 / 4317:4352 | 0.1 angstrom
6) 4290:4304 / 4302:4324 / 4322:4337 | -0.6 angstrom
